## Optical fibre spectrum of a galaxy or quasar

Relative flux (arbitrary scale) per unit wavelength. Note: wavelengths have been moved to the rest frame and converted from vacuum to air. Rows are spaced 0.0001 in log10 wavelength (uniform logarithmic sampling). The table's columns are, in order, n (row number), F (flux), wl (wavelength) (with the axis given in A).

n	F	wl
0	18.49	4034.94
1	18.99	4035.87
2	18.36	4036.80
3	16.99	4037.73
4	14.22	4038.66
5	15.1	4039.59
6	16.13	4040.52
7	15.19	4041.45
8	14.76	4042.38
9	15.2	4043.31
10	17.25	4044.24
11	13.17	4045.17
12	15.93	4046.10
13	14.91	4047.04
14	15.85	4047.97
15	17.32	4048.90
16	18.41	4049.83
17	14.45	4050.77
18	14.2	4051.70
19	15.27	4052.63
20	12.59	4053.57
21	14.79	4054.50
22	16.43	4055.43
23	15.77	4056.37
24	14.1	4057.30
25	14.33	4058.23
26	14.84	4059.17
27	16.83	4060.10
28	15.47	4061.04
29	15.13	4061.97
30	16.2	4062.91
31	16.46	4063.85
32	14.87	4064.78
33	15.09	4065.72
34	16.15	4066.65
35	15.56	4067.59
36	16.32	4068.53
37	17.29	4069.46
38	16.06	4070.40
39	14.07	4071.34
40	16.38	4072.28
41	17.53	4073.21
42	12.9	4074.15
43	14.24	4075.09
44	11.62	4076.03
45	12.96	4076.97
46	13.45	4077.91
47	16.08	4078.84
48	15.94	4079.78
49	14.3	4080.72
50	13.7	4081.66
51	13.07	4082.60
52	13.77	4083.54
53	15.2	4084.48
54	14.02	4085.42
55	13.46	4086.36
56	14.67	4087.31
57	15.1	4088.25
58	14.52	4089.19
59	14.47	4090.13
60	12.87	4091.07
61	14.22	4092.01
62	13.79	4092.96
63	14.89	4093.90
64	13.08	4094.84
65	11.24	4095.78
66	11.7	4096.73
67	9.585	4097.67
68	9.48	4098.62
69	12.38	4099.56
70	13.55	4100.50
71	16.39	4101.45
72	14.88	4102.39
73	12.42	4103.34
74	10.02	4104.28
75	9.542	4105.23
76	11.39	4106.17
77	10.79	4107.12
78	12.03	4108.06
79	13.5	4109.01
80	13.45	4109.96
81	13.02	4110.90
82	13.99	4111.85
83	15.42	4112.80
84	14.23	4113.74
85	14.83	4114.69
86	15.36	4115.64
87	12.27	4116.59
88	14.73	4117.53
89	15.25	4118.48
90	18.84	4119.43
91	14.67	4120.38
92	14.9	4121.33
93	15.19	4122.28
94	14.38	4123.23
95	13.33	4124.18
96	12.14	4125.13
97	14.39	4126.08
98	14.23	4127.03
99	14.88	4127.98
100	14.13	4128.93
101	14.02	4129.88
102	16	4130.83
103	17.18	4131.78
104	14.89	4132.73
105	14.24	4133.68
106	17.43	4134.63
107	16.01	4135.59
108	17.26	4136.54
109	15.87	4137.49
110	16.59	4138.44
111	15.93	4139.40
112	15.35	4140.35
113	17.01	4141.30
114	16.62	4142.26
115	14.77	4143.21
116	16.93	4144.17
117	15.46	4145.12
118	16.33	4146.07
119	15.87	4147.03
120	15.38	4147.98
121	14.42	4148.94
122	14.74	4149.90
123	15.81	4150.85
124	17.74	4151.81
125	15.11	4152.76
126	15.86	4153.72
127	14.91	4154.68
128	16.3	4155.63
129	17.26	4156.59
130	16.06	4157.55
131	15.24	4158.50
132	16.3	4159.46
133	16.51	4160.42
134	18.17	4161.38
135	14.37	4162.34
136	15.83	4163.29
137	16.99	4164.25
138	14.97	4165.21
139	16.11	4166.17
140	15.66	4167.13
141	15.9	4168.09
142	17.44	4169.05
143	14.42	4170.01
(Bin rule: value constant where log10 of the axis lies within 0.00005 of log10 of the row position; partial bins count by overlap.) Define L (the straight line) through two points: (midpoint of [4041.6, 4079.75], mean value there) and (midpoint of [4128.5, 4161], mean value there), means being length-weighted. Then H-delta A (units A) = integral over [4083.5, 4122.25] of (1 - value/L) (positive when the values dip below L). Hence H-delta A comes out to 5.1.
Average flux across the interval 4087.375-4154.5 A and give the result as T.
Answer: 14.4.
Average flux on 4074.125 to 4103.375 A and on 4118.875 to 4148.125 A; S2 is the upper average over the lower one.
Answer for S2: 1.1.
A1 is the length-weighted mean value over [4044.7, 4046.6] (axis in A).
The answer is 14.5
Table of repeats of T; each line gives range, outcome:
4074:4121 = 13.6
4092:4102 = 12.7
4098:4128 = 13.6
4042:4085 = 15.1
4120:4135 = 14.7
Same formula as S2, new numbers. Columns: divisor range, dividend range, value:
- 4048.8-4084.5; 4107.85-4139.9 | 0.99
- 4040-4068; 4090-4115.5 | 0.83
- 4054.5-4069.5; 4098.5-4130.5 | 0.88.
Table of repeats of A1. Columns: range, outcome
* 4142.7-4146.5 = 15.9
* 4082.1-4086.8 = 13.9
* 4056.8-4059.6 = 14.5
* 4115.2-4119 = 14.5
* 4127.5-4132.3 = 15.3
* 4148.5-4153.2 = 15.6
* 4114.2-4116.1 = 15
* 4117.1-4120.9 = 15.8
